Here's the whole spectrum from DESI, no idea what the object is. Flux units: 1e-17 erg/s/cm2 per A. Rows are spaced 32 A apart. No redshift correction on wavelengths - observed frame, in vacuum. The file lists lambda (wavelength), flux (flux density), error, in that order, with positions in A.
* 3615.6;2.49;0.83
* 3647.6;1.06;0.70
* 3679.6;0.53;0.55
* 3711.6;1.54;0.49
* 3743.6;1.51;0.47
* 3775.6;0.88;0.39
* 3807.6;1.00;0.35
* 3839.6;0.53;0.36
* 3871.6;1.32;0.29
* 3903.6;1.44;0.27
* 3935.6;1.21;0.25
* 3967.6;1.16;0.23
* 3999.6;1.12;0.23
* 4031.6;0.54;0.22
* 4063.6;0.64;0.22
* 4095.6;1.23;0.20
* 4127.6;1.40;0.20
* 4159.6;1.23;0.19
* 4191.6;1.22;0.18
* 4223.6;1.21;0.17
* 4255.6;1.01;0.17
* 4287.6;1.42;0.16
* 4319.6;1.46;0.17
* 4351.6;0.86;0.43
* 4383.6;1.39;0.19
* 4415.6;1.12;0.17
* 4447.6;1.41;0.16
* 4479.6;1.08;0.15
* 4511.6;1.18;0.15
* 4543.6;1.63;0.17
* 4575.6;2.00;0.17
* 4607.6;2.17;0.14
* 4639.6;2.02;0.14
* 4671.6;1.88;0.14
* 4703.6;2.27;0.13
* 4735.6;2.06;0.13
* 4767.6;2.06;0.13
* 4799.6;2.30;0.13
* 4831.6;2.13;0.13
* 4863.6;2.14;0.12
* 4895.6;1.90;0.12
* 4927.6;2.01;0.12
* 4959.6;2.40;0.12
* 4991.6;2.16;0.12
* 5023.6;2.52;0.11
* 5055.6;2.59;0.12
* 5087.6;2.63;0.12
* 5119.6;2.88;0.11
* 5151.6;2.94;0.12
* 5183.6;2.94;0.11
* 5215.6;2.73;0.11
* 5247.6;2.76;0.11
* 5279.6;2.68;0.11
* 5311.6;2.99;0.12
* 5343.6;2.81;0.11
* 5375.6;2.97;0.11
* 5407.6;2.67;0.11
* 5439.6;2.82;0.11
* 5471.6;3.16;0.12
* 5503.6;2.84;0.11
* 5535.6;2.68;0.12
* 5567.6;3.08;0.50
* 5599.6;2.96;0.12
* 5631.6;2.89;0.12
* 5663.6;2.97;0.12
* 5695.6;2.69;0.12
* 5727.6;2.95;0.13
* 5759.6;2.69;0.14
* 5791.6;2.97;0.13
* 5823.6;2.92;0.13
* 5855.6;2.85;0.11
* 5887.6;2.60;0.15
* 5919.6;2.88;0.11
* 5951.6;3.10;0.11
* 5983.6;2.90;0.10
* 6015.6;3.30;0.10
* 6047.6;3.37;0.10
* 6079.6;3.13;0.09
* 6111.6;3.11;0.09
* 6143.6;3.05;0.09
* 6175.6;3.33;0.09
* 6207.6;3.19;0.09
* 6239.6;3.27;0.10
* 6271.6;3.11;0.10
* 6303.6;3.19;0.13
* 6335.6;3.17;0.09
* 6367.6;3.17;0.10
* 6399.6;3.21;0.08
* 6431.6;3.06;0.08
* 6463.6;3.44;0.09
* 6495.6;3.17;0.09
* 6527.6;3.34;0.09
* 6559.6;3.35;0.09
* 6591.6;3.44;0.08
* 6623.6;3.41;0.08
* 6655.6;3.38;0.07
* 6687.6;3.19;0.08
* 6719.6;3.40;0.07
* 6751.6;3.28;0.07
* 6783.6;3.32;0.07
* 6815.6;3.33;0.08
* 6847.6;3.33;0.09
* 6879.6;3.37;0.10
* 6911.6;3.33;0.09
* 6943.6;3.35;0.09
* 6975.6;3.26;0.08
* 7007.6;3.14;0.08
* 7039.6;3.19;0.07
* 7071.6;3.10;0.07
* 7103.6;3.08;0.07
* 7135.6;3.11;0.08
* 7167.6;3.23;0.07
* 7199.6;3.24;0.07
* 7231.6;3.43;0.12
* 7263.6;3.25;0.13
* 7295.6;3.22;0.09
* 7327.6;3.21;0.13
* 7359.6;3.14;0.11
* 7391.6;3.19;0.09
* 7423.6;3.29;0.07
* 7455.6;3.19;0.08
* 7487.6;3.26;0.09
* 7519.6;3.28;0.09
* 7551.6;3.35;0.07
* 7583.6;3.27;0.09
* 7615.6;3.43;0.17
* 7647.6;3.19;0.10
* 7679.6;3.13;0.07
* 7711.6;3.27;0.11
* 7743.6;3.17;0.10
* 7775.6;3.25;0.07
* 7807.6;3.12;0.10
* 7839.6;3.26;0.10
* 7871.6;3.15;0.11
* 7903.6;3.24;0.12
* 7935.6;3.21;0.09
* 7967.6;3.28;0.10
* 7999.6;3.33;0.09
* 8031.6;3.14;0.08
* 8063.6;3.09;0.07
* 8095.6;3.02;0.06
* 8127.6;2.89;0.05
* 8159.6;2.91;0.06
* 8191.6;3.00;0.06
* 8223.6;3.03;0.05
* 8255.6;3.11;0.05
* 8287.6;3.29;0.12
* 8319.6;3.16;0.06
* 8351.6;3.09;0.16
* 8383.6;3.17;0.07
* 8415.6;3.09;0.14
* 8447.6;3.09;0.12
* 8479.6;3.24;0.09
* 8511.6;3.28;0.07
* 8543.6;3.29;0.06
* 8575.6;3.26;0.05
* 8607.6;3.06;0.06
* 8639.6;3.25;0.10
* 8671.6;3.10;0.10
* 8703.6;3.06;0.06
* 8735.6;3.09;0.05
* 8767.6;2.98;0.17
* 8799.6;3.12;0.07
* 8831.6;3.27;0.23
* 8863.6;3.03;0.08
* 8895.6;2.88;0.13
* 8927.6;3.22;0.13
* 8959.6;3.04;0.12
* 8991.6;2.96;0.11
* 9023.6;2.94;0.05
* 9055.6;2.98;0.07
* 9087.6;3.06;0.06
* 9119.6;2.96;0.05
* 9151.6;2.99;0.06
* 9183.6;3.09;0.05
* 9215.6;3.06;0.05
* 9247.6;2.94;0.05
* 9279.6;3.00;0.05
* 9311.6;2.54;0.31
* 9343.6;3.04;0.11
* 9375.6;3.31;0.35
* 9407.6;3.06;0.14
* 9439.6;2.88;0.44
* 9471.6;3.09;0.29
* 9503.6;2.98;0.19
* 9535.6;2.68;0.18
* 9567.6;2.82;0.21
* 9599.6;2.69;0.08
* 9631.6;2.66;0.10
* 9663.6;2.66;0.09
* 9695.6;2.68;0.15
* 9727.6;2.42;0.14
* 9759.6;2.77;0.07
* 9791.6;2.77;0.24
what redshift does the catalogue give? 0.14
